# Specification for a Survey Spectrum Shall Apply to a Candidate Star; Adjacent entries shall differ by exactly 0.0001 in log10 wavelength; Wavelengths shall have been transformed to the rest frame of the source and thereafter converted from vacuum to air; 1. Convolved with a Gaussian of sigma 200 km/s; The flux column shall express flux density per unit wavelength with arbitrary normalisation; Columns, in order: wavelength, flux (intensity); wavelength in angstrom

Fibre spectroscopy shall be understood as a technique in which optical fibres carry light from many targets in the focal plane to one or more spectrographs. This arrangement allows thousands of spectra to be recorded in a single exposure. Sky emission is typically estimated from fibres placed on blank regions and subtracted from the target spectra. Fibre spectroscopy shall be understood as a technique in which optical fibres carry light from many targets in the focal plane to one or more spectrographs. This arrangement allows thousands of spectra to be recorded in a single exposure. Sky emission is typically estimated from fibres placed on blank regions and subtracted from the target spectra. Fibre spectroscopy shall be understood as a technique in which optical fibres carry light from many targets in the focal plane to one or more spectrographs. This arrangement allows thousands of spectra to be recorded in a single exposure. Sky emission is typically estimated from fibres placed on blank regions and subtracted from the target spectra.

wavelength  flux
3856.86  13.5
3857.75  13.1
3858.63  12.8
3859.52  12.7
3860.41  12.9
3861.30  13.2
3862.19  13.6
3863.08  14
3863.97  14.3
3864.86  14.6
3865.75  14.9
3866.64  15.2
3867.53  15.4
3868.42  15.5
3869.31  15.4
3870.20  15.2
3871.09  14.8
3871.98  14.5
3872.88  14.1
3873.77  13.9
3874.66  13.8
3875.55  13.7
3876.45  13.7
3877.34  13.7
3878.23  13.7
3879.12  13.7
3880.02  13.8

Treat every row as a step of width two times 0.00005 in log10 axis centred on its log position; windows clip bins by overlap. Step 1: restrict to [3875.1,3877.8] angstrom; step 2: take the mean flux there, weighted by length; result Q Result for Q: 13.7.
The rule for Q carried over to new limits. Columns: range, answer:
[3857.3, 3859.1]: 13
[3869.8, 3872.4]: 14.8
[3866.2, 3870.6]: 15.4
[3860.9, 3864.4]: 13.8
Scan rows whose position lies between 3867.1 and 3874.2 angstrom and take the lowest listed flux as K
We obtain 13.9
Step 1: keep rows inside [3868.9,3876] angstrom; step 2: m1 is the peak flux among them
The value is 15.4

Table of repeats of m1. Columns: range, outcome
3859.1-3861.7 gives 13.2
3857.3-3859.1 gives 13.1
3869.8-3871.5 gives 15.2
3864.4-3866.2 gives 14.9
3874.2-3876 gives 13.8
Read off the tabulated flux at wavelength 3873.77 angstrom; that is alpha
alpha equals 13.9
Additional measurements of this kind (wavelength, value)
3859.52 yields 12.7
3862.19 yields 13.6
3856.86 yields 13.5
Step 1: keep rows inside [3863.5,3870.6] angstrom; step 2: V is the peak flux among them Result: 15.5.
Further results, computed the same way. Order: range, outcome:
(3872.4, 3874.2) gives 14.1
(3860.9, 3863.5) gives 14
